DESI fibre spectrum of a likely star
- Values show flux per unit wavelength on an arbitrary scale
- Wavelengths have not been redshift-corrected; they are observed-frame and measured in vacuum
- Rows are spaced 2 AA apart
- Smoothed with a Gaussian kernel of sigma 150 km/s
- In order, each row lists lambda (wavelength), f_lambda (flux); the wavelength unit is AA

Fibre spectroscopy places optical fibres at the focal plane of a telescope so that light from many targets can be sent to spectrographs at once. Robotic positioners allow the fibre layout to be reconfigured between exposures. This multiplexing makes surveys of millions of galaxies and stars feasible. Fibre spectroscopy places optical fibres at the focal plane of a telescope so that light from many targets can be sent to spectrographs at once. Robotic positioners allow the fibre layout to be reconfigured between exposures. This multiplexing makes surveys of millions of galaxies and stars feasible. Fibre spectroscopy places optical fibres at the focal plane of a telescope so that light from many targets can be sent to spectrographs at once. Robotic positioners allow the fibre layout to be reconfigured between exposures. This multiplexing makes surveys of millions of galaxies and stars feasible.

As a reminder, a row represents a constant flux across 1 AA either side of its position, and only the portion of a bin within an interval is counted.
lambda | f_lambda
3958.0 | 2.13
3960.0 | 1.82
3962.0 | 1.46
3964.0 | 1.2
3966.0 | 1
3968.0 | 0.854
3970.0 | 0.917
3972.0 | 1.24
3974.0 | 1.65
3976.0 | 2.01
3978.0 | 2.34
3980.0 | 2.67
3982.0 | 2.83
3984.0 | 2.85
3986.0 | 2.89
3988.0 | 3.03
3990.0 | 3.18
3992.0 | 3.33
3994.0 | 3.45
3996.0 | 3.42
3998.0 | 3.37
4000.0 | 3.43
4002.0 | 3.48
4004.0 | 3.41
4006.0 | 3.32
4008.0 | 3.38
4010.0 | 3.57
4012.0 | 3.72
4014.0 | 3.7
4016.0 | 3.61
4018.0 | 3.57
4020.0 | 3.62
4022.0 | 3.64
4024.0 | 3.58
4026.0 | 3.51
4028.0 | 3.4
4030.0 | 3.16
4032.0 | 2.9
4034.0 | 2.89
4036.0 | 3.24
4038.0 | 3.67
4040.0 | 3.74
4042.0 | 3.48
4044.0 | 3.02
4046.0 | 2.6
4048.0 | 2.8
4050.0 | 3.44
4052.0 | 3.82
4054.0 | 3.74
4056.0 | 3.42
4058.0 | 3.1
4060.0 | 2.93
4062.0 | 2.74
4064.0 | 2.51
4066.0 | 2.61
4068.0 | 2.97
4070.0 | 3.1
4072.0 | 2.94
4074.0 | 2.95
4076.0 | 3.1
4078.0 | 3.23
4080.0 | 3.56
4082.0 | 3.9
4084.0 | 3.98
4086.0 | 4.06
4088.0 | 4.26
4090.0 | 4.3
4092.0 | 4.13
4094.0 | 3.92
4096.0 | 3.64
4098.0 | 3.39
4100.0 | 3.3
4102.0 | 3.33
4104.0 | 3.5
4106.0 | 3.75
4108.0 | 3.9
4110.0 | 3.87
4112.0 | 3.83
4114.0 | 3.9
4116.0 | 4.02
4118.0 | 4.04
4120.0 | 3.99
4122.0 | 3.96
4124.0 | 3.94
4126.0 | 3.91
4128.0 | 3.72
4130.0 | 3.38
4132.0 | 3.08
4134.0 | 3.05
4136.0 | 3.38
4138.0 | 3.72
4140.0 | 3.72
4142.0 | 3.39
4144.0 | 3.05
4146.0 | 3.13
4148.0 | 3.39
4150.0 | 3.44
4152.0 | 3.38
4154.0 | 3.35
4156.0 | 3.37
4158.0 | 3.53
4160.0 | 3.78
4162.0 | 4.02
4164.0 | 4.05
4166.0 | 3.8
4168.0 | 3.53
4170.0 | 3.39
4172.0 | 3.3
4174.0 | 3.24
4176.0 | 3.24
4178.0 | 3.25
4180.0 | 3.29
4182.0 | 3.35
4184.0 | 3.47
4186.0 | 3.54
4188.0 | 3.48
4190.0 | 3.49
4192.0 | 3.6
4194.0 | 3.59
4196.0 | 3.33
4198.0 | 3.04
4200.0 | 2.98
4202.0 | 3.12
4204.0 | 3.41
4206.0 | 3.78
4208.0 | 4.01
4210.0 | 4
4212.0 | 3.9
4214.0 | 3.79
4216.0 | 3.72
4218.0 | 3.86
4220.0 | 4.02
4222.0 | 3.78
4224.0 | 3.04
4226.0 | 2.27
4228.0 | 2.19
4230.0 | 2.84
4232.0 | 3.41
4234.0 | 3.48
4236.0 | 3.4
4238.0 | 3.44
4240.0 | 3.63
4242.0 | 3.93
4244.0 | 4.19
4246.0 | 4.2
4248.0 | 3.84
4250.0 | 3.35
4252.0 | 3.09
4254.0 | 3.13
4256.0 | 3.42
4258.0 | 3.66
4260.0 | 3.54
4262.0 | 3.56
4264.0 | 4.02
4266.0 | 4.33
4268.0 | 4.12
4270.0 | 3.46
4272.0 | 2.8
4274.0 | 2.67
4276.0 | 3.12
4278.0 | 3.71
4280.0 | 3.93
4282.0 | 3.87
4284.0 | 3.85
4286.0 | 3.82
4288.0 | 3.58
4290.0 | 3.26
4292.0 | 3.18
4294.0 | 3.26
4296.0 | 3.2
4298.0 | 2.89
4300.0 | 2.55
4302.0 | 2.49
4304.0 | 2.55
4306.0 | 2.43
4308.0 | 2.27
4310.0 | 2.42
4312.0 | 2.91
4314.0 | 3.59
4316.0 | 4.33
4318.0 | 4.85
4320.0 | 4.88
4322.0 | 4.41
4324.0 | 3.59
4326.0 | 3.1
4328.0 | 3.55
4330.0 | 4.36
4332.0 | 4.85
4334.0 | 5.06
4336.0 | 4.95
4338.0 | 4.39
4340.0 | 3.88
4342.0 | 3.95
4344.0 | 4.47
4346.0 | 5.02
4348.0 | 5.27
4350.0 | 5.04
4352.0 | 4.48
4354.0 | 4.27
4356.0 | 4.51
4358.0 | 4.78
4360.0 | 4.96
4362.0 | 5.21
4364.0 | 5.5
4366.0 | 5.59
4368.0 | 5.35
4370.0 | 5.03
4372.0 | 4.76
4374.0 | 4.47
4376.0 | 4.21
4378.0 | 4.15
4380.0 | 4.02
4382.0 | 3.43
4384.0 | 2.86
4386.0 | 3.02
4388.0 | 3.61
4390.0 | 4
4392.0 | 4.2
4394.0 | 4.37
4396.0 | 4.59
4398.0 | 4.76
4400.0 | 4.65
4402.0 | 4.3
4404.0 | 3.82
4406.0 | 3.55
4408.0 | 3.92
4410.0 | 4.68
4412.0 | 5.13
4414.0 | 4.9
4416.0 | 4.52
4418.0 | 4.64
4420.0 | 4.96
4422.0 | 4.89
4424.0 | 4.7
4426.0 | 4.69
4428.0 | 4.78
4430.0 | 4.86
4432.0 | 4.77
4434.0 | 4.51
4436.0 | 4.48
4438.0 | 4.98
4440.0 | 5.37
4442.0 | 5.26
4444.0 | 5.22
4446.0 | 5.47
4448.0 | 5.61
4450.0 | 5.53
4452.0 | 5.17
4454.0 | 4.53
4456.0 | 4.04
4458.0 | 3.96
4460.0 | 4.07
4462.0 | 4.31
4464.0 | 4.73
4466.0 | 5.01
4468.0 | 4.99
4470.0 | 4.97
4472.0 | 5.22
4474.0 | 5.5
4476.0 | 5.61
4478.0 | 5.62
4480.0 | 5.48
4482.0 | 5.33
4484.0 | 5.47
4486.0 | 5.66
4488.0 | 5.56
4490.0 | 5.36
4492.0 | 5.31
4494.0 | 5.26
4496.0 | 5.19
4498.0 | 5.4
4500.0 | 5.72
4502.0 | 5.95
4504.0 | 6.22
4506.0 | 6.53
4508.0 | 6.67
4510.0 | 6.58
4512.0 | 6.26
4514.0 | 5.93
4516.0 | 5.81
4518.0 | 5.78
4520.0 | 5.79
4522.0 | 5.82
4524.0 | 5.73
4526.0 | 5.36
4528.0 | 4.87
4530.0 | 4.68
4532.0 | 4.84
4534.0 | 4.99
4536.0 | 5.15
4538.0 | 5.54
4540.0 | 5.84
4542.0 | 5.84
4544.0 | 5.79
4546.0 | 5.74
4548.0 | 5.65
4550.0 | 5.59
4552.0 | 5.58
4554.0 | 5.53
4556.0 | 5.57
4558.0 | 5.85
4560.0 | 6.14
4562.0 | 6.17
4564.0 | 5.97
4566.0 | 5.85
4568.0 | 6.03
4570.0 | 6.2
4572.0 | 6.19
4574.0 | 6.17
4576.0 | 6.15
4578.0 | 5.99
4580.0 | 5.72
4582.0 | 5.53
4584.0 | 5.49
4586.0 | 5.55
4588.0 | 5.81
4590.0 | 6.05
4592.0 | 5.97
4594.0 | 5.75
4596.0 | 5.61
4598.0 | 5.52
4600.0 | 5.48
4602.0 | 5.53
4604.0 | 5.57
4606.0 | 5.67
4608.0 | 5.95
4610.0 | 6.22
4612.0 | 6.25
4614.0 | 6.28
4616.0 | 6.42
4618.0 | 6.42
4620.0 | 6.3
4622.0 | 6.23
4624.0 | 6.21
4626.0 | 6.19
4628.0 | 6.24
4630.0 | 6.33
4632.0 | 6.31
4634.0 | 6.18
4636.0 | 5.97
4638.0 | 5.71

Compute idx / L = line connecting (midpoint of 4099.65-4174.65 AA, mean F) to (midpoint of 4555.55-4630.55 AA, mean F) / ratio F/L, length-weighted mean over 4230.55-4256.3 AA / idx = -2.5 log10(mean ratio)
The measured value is 0.16 mag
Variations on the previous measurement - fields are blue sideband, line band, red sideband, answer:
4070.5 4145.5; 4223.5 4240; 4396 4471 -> 0.31 mag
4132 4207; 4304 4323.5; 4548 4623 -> 0.22 mag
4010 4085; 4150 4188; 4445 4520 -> 0.12 mag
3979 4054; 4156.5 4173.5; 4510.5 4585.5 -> 0.10 mag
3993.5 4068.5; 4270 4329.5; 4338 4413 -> 0.24 mag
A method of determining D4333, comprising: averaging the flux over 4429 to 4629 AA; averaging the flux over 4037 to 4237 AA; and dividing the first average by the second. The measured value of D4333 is 1.61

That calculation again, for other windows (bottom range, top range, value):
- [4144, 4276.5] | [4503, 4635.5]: 1.69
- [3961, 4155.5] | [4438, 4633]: 1.74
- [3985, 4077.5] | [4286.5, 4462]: 1.31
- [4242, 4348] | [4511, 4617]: 1.57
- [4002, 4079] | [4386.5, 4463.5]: 1.41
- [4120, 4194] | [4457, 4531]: 1.56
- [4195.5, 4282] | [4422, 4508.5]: 1.48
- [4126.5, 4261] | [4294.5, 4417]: 1.19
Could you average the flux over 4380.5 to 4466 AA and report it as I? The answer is 4.52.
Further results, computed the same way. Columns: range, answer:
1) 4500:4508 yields 6.22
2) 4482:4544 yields 5.63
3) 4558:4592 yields 5.94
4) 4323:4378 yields 4.61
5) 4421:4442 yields 4.82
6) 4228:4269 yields 3.59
